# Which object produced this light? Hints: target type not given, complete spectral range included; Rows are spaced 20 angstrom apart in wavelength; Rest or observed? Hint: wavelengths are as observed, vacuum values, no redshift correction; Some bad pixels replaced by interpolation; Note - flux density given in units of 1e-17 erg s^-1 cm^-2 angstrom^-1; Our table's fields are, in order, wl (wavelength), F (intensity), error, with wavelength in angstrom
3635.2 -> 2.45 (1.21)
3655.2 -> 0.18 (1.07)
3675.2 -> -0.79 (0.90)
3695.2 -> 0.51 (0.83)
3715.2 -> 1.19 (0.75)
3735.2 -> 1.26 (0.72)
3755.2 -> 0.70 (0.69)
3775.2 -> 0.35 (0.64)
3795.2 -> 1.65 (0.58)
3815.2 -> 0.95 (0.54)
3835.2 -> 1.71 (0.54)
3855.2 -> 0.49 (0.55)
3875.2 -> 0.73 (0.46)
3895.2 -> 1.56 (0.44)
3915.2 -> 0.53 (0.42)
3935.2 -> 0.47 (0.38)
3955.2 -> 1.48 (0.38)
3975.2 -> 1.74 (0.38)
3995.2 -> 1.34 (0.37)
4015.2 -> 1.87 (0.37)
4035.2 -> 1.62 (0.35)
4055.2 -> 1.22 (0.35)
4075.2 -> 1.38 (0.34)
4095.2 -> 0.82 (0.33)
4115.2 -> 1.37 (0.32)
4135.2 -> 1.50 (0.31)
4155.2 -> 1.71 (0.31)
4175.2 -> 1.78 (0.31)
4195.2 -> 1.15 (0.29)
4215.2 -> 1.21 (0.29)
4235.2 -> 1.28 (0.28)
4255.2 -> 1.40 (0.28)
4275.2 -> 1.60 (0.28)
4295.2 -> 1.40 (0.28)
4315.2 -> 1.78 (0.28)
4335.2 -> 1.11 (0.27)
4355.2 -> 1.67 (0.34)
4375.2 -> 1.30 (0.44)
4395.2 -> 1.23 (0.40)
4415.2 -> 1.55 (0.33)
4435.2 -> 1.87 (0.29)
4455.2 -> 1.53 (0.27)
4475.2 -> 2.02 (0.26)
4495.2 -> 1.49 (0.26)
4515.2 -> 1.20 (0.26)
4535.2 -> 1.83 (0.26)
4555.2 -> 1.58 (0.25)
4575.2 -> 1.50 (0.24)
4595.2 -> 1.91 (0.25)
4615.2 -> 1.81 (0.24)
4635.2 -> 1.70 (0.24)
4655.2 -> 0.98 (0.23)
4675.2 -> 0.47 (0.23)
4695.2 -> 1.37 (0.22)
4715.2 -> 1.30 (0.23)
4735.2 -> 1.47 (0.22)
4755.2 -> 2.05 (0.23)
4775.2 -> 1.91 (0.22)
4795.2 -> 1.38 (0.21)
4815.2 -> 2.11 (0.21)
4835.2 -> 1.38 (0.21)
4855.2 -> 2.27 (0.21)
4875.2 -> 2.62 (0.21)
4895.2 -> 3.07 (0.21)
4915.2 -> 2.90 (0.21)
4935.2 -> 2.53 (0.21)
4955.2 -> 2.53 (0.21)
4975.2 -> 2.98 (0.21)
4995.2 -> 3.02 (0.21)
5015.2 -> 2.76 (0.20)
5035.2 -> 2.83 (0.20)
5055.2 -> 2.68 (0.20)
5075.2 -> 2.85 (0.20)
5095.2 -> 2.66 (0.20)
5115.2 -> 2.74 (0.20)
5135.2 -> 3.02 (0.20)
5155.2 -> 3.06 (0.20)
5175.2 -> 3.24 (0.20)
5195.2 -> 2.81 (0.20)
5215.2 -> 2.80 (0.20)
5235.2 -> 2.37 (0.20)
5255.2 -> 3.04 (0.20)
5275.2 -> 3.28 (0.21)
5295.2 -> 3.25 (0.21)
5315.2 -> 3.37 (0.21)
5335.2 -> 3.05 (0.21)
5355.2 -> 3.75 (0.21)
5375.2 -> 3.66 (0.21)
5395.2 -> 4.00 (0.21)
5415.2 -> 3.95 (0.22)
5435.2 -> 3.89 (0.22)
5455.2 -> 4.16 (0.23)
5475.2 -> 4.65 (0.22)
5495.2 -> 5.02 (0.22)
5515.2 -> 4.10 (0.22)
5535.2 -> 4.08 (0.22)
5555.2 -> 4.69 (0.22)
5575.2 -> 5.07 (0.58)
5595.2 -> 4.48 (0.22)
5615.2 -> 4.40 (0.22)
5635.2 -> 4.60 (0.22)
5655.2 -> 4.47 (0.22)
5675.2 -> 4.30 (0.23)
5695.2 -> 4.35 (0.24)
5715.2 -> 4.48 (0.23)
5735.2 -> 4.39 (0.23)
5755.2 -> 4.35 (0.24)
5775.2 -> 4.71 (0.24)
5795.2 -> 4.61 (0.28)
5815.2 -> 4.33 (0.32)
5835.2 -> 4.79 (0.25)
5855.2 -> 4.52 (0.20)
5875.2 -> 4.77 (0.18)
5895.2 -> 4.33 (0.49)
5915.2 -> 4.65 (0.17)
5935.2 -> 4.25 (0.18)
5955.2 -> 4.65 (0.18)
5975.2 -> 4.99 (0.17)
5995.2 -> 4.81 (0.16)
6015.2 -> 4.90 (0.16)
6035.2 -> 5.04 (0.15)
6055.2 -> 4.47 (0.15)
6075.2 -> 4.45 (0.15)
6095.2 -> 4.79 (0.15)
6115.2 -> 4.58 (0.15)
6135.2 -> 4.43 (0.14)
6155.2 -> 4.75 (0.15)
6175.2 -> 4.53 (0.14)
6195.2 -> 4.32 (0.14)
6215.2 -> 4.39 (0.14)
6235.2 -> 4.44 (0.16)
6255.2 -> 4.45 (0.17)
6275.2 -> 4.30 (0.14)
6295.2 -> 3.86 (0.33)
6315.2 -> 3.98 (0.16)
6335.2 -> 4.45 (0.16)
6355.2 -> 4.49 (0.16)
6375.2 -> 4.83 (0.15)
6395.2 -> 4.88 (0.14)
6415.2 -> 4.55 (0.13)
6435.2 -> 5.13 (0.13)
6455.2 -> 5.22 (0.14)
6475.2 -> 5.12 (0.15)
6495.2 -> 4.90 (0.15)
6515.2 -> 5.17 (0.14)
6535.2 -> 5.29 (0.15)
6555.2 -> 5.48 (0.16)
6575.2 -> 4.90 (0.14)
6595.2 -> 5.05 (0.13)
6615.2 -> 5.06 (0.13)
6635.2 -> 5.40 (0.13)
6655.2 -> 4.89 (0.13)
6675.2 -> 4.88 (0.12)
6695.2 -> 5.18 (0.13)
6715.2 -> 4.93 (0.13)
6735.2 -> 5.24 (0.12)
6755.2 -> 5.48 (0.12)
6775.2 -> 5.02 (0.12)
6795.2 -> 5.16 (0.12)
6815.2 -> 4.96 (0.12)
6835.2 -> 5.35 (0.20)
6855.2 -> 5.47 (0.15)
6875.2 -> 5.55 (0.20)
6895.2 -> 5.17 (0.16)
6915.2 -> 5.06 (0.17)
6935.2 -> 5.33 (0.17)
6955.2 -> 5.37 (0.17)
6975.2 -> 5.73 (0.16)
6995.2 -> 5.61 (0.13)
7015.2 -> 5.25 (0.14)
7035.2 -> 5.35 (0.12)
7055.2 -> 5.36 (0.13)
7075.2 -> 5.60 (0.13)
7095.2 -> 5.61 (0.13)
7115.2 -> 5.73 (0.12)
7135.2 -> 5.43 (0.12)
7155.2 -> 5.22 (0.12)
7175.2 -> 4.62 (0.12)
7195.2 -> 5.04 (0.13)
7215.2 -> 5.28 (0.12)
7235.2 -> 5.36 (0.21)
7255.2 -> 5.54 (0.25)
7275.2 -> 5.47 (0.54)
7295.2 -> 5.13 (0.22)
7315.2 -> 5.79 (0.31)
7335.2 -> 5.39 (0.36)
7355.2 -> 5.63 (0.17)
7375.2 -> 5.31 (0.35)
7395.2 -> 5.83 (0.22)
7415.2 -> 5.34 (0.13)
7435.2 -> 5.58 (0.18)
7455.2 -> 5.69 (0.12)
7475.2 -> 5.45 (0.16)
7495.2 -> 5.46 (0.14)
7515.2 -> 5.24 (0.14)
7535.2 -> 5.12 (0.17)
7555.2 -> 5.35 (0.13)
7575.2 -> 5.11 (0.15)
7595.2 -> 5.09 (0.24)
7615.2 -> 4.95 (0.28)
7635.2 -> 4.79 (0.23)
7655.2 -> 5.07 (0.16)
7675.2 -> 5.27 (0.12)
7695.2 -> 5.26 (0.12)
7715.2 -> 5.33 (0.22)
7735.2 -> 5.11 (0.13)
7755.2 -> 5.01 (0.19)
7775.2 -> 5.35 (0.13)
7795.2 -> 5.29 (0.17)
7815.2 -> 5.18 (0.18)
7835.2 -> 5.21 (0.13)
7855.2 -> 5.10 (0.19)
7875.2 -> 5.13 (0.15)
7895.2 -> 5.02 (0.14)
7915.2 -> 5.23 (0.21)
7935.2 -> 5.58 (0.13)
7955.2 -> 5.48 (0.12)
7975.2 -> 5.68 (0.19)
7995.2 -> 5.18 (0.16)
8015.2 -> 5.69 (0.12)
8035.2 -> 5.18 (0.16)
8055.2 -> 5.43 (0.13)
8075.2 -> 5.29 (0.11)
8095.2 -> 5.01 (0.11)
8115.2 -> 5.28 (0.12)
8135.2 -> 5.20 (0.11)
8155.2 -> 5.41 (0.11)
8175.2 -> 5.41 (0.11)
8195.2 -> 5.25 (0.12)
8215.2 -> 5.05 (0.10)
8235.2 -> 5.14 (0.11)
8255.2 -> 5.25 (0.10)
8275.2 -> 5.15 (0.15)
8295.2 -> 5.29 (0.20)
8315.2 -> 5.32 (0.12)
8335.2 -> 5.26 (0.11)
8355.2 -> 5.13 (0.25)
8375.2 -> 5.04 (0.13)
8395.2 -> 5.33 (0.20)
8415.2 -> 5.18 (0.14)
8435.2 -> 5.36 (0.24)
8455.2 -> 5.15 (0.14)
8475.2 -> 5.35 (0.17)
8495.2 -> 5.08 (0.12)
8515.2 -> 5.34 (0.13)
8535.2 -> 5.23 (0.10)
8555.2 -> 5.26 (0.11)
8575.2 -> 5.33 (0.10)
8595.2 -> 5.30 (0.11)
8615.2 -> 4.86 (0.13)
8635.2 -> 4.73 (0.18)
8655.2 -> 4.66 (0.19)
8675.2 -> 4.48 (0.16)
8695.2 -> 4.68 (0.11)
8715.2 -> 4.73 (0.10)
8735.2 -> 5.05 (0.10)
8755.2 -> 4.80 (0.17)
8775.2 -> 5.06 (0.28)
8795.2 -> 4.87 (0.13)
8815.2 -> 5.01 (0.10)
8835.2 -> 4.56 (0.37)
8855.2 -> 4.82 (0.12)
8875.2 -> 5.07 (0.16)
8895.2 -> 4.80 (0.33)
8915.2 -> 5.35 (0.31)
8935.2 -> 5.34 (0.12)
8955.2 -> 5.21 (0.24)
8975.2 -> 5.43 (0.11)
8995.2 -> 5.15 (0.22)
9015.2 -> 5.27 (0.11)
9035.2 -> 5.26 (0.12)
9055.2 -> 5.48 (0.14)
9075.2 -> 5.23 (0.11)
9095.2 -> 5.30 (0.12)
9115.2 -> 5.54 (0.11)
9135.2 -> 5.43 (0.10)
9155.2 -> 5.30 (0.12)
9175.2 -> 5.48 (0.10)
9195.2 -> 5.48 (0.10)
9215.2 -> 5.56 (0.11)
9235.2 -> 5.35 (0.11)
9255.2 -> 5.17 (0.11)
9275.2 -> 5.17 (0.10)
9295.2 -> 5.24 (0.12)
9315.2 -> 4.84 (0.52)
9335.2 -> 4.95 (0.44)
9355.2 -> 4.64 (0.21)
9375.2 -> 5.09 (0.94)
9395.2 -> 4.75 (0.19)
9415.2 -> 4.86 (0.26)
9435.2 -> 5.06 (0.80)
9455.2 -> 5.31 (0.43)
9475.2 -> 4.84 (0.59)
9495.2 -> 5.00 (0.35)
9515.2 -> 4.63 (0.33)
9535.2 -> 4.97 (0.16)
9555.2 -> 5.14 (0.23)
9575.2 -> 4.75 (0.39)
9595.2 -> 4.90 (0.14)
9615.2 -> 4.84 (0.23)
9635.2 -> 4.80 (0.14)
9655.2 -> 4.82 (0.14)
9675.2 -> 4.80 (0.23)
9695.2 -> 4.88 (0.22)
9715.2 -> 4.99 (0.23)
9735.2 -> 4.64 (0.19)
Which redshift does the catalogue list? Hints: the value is 0.22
